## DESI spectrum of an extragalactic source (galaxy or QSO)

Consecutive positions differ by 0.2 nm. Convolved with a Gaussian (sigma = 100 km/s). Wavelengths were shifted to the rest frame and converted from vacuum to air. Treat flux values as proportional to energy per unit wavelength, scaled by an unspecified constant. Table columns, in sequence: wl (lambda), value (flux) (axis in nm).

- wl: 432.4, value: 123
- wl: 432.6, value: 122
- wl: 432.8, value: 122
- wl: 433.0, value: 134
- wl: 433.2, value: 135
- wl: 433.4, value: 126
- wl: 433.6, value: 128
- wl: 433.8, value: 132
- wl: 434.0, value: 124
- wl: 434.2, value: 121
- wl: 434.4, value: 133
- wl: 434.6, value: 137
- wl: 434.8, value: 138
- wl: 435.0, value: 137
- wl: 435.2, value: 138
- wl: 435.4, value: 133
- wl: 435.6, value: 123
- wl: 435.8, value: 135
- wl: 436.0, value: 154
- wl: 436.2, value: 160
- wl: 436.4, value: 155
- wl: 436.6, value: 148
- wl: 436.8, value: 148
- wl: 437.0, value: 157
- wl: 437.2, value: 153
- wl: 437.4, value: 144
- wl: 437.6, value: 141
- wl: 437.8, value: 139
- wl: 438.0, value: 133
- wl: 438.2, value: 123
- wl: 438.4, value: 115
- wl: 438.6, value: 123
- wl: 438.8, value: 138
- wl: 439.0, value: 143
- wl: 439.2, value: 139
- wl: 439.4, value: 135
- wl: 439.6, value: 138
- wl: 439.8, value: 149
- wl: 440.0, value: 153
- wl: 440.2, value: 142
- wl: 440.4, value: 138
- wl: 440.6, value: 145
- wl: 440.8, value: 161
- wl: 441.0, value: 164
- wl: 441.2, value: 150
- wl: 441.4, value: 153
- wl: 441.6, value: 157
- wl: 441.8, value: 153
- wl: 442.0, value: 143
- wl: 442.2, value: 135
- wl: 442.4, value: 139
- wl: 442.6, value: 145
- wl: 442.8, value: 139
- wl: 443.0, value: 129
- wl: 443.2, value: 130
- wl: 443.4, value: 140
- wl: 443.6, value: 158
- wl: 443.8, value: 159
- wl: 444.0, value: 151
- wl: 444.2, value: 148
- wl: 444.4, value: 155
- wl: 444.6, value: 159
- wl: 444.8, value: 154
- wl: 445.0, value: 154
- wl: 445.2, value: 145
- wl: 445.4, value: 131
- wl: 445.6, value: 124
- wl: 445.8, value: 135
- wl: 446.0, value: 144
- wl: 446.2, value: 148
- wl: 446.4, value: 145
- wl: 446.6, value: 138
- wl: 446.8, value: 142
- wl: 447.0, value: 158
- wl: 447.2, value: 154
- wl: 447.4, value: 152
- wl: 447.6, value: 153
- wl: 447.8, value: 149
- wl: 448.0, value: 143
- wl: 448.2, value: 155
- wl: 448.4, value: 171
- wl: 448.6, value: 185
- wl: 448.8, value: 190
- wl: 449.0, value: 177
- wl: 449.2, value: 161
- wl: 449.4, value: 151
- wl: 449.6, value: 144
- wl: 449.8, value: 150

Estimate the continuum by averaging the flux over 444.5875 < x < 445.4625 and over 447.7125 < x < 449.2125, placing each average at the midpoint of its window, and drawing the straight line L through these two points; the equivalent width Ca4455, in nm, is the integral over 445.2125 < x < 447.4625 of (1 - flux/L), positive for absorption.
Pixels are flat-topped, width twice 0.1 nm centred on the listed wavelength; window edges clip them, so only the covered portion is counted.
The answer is 0.18 nm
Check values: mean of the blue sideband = 148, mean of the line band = 143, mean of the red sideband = 167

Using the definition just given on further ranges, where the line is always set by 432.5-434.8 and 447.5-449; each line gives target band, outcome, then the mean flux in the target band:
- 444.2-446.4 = 0.172 nm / 145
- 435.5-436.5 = -0.079 nm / 145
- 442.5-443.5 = 0.100 nm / 137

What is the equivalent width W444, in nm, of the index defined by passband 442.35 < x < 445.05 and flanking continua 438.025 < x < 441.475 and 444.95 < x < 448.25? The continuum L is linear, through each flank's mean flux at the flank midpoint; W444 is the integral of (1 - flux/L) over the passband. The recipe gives -0.069 nm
